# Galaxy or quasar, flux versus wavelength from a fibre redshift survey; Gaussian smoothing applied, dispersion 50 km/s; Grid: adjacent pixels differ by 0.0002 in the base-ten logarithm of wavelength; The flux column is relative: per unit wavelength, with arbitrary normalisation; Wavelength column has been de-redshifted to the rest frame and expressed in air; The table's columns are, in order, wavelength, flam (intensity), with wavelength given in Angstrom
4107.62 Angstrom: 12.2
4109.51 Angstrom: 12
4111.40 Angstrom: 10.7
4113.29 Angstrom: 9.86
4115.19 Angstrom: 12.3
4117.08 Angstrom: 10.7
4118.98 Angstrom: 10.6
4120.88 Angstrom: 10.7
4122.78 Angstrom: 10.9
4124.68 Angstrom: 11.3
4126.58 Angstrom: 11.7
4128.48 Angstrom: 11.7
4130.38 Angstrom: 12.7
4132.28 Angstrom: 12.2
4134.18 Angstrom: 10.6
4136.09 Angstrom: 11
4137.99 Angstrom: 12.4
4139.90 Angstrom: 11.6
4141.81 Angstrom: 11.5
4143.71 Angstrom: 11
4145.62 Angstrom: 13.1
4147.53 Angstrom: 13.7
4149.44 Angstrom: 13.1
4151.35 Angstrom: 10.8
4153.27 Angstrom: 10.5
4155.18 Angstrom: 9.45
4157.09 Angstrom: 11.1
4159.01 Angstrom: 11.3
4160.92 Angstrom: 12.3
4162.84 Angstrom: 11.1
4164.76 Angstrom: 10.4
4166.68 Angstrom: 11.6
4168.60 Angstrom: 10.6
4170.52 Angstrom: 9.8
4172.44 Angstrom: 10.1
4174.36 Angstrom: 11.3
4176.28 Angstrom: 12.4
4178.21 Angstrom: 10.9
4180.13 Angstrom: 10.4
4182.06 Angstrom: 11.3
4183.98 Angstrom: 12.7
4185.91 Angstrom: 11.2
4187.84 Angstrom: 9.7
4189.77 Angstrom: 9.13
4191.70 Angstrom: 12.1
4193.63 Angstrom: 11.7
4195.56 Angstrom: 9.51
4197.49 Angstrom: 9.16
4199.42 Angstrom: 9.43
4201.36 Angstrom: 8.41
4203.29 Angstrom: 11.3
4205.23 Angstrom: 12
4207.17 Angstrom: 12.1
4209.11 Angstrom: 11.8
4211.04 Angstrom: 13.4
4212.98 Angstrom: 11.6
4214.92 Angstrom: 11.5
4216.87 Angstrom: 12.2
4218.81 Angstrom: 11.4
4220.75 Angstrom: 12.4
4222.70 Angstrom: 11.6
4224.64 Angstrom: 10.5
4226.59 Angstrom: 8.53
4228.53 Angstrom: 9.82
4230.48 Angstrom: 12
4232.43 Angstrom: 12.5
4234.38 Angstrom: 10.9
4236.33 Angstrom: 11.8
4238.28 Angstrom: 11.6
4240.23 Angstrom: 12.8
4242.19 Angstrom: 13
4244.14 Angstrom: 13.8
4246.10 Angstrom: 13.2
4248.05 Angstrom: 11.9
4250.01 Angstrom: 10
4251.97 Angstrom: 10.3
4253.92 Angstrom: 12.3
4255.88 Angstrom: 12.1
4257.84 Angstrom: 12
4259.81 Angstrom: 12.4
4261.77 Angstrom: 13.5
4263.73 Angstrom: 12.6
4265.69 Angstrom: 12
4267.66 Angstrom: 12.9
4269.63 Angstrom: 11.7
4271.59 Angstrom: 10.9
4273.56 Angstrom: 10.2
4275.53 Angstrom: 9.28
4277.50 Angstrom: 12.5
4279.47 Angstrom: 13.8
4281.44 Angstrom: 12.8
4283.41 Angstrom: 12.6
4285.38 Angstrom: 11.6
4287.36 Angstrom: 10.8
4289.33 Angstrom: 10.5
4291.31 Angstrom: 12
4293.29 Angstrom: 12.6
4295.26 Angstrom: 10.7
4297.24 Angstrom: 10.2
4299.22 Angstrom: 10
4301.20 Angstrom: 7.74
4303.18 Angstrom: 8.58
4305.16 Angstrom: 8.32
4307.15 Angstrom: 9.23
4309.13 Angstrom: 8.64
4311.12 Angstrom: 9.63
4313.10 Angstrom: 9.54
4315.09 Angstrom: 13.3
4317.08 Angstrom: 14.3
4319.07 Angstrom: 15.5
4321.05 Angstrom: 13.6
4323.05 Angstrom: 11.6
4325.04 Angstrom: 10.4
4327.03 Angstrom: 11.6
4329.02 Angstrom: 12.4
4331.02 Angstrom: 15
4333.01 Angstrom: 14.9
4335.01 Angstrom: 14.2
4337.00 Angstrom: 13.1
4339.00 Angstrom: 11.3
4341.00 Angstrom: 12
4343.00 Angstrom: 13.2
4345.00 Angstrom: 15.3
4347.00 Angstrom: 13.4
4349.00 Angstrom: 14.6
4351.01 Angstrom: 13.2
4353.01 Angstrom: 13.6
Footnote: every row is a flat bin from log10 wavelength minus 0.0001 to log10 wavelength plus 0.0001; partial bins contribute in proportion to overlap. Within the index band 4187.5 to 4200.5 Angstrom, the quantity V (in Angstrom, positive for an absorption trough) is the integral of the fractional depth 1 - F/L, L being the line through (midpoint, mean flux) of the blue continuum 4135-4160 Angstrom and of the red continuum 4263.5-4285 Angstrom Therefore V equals 1.8 Angstrom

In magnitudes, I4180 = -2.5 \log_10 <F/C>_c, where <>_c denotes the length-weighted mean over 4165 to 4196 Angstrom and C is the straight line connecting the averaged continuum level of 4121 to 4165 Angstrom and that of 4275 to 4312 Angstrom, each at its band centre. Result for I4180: 0.04 mag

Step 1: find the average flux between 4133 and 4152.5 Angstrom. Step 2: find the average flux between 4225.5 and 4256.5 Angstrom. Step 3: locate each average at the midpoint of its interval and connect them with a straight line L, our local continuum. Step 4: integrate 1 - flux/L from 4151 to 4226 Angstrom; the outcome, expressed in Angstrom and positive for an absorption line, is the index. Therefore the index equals 4.8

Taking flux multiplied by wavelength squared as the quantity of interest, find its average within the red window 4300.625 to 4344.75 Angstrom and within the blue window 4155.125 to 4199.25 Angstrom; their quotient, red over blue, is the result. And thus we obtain 1.2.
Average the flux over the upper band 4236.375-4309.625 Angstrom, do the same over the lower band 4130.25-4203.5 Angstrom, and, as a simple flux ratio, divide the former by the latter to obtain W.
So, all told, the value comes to 1.03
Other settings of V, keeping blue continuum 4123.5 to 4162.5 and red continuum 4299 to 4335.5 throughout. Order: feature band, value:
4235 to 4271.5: -2.0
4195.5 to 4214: 1.0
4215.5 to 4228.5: 0.6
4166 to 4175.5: 0.8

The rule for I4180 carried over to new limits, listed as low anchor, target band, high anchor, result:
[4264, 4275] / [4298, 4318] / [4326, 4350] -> 0.26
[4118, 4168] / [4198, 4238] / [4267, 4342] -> 0.03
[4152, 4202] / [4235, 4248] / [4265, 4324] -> -0.15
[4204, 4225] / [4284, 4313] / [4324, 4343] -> 0.24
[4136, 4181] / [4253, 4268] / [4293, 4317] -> -0.20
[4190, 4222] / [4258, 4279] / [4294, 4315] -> -0.17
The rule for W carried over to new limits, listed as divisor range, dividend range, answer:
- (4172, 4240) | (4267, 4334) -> 1.03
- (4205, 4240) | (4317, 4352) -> 1.15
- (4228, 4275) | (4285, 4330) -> 0.92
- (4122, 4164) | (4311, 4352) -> 1.12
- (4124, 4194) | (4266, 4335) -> 1.01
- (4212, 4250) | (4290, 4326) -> 0.93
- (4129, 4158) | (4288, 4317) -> 0.88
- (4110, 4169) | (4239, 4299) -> 1.04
